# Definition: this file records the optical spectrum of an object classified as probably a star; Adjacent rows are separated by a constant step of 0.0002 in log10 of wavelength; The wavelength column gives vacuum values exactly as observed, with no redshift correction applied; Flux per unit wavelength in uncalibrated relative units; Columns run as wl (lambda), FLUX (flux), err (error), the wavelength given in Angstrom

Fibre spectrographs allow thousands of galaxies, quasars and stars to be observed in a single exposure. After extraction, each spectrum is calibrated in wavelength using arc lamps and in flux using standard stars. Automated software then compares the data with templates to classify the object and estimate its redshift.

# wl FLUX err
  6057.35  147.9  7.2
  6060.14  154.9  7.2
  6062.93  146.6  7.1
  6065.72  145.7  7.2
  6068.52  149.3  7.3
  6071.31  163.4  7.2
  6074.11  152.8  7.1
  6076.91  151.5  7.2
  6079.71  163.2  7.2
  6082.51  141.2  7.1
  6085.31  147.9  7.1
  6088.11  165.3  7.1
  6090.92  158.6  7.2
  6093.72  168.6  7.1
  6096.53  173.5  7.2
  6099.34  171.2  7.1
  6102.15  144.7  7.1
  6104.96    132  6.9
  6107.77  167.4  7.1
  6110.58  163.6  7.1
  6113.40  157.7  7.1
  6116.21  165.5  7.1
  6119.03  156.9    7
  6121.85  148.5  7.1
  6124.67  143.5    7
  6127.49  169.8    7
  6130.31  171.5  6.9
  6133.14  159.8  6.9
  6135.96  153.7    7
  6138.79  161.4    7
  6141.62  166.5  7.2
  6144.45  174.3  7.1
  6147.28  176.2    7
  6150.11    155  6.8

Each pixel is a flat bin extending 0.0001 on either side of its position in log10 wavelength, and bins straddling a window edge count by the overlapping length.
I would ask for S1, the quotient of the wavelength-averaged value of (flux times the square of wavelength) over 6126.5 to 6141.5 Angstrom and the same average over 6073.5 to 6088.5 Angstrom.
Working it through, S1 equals 1.09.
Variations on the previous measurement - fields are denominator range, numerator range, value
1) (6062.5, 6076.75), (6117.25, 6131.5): 1.06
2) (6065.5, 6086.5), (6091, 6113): 1.06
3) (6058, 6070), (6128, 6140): 1.11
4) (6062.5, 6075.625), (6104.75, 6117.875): 1.07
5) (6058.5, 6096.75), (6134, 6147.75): 1.09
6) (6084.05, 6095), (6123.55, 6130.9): 1.02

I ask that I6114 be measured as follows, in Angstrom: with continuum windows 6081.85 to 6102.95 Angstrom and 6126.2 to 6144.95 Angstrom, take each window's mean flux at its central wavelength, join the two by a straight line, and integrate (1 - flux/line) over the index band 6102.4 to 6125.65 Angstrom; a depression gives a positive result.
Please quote 1.2 Angstrom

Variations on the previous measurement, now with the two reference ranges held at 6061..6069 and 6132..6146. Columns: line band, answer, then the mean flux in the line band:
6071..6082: -0.4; 156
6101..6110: 0.4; 150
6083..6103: -1.0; 161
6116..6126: 0.4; 152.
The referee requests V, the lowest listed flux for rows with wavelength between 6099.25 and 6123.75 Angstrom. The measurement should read 132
